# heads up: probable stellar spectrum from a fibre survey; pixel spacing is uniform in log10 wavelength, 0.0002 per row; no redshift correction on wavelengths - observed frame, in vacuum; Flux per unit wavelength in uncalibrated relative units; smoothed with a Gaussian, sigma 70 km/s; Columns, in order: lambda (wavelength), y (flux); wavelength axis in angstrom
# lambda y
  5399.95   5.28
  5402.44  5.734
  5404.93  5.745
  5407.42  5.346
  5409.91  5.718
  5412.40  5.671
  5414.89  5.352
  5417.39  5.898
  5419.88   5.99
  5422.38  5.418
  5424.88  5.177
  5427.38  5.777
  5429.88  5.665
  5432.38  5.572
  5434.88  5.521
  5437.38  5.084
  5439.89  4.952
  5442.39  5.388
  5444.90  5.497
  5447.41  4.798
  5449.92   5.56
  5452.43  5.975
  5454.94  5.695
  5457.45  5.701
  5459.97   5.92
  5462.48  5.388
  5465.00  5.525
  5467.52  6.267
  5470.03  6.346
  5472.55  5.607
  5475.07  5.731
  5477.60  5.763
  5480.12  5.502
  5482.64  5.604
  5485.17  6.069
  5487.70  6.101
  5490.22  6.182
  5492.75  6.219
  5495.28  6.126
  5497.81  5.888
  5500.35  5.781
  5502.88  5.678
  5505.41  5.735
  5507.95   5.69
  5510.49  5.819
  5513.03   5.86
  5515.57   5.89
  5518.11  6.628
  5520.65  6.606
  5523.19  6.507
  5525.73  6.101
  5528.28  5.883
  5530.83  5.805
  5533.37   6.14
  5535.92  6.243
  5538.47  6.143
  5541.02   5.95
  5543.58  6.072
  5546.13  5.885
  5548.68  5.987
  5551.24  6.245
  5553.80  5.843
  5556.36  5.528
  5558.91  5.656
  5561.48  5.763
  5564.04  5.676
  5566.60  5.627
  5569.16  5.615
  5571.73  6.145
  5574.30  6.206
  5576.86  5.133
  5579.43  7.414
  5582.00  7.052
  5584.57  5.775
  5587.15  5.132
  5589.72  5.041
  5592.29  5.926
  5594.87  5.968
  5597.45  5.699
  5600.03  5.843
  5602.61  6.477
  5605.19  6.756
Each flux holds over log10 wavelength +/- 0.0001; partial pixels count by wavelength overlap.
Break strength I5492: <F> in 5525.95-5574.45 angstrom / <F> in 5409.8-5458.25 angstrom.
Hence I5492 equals 1.07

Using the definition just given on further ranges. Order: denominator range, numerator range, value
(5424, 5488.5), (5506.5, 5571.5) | 1.06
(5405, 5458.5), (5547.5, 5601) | 1.06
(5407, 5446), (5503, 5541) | 1.10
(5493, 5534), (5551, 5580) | 0.97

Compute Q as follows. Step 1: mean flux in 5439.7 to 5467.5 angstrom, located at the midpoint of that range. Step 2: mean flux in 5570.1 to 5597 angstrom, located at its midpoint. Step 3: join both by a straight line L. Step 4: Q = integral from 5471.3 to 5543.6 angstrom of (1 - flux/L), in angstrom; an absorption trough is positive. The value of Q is -3.23 angstrom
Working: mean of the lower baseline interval 5.55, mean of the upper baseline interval 5.96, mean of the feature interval 5.97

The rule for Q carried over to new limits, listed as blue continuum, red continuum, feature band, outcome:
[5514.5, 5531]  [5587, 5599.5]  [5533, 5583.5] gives -0.8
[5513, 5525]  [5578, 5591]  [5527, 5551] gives 0.9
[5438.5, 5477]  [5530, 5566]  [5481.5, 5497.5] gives -0.9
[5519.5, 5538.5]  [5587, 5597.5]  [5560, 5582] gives -0.9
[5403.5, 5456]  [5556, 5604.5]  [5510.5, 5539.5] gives -2.0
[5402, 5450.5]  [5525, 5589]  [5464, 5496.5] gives -1.4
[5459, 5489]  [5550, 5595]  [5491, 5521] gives -0.7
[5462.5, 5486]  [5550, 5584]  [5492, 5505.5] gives -0.1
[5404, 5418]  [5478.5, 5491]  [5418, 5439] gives 0.5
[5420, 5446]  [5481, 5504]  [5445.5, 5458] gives 0.1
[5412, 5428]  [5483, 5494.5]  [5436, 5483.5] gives 2.4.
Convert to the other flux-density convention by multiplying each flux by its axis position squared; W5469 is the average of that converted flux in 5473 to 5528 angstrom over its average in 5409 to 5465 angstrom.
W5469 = 1.10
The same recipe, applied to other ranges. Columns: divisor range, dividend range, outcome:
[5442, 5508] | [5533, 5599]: 1.06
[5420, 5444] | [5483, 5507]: 1.12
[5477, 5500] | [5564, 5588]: 1.04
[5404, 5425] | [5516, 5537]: 1.16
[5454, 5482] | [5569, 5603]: 1.08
